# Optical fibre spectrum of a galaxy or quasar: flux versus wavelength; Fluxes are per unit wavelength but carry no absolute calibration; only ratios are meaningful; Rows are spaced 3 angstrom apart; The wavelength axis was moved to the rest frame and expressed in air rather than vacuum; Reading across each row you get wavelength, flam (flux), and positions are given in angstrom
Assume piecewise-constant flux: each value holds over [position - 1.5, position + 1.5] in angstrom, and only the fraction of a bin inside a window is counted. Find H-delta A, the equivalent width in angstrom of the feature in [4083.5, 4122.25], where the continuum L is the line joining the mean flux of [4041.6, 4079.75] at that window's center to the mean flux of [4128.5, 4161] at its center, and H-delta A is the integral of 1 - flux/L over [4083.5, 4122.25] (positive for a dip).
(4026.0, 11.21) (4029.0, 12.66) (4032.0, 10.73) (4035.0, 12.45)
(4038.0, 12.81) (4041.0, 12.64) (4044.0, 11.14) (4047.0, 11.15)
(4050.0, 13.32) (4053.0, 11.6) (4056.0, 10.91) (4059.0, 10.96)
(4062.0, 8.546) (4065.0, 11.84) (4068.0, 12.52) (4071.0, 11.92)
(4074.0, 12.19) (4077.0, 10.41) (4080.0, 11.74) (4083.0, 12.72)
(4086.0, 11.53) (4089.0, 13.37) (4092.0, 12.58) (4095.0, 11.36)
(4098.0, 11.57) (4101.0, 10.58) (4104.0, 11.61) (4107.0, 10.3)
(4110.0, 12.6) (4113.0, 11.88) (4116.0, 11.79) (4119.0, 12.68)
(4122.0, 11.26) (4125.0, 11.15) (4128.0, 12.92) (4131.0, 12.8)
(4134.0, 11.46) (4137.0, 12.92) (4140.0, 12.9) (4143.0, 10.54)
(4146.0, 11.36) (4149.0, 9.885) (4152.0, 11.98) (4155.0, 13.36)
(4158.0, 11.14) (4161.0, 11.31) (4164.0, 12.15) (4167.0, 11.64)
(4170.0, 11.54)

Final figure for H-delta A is -0.6 angstrom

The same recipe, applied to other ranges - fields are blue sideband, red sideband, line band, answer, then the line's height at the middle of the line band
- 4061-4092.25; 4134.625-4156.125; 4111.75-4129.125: -0.2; 11.8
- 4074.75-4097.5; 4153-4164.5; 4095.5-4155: 1.2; 12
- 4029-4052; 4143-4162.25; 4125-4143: -1.2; 11.5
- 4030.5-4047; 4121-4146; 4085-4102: 0.1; 11.9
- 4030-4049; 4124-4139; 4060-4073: 0.8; 12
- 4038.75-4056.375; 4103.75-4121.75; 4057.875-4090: 0.7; 11.8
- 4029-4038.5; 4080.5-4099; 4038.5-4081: 2.0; 12.1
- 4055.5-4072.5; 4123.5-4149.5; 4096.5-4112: 0.2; 11.5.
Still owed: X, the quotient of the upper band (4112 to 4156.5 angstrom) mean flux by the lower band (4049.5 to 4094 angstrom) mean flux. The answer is 1.0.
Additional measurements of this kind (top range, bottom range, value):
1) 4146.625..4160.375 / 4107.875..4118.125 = 0.96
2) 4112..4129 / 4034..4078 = 1.02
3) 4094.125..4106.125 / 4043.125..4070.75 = 0.99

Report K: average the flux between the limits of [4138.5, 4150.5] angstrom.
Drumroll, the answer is 11.2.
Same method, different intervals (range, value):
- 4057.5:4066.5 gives 10.4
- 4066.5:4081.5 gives 11.8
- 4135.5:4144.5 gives 12.1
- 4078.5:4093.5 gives 12.4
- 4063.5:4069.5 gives 12.2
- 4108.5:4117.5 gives 12.1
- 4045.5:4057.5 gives 11.7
